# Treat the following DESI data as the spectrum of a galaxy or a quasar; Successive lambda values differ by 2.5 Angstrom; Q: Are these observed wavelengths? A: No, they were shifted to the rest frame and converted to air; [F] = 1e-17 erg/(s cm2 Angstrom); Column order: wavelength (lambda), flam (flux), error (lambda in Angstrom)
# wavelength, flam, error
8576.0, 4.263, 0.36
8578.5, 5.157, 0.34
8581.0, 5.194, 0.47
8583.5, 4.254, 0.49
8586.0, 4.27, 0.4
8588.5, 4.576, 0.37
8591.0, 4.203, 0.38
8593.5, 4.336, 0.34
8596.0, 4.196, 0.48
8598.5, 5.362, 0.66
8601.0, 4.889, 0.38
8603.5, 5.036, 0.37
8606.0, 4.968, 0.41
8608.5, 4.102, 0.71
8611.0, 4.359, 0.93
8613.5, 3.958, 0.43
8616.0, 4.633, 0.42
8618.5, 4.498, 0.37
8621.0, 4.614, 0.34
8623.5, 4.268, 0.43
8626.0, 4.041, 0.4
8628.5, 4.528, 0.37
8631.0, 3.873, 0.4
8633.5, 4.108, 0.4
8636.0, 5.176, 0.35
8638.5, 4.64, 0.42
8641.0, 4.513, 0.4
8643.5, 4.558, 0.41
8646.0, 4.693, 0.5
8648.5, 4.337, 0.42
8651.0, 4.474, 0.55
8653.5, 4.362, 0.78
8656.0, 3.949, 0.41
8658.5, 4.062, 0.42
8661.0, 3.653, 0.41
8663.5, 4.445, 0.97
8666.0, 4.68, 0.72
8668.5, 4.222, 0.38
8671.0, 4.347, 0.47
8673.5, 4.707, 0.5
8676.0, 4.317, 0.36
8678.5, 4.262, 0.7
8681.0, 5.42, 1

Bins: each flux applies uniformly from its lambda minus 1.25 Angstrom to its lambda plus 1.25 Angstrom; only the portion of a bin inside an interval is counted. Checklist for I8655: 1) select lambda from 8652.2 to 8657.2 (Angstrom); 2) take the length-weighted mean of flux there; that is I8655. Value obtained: 4.16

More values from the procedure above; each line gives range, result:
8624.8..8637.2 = 4.34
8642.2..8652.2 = 4.52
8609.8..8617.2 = 4.31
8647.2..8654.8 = 4.39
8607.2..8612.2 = 4.24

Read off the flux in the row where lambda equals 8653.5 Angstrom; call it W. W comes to 4.362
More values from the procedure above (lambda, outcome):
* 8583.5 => 4.254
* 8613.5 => 3.958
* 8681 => 5.42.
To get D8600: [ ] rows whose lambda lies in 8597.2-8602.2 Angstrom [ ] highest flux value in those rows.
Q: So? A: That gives 5.362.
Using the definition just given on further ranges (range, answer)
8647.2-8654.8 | 4.474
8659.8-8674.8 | 4.707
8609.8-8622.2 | 4.633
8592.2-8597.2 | 4.336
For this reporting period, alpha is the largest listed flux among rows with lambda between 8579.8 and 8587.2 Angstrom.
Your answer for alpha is 5.194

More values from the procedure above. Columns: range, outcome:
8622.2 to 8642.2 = 5.176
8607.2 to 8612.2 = 4.359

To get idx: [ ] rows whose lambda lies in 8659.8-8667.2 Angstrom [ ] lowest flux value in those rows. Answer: 3.653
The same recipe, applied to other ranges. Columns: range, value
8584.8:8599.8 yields 4.196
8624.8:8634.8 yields 3.873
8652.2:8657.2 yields 3.949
